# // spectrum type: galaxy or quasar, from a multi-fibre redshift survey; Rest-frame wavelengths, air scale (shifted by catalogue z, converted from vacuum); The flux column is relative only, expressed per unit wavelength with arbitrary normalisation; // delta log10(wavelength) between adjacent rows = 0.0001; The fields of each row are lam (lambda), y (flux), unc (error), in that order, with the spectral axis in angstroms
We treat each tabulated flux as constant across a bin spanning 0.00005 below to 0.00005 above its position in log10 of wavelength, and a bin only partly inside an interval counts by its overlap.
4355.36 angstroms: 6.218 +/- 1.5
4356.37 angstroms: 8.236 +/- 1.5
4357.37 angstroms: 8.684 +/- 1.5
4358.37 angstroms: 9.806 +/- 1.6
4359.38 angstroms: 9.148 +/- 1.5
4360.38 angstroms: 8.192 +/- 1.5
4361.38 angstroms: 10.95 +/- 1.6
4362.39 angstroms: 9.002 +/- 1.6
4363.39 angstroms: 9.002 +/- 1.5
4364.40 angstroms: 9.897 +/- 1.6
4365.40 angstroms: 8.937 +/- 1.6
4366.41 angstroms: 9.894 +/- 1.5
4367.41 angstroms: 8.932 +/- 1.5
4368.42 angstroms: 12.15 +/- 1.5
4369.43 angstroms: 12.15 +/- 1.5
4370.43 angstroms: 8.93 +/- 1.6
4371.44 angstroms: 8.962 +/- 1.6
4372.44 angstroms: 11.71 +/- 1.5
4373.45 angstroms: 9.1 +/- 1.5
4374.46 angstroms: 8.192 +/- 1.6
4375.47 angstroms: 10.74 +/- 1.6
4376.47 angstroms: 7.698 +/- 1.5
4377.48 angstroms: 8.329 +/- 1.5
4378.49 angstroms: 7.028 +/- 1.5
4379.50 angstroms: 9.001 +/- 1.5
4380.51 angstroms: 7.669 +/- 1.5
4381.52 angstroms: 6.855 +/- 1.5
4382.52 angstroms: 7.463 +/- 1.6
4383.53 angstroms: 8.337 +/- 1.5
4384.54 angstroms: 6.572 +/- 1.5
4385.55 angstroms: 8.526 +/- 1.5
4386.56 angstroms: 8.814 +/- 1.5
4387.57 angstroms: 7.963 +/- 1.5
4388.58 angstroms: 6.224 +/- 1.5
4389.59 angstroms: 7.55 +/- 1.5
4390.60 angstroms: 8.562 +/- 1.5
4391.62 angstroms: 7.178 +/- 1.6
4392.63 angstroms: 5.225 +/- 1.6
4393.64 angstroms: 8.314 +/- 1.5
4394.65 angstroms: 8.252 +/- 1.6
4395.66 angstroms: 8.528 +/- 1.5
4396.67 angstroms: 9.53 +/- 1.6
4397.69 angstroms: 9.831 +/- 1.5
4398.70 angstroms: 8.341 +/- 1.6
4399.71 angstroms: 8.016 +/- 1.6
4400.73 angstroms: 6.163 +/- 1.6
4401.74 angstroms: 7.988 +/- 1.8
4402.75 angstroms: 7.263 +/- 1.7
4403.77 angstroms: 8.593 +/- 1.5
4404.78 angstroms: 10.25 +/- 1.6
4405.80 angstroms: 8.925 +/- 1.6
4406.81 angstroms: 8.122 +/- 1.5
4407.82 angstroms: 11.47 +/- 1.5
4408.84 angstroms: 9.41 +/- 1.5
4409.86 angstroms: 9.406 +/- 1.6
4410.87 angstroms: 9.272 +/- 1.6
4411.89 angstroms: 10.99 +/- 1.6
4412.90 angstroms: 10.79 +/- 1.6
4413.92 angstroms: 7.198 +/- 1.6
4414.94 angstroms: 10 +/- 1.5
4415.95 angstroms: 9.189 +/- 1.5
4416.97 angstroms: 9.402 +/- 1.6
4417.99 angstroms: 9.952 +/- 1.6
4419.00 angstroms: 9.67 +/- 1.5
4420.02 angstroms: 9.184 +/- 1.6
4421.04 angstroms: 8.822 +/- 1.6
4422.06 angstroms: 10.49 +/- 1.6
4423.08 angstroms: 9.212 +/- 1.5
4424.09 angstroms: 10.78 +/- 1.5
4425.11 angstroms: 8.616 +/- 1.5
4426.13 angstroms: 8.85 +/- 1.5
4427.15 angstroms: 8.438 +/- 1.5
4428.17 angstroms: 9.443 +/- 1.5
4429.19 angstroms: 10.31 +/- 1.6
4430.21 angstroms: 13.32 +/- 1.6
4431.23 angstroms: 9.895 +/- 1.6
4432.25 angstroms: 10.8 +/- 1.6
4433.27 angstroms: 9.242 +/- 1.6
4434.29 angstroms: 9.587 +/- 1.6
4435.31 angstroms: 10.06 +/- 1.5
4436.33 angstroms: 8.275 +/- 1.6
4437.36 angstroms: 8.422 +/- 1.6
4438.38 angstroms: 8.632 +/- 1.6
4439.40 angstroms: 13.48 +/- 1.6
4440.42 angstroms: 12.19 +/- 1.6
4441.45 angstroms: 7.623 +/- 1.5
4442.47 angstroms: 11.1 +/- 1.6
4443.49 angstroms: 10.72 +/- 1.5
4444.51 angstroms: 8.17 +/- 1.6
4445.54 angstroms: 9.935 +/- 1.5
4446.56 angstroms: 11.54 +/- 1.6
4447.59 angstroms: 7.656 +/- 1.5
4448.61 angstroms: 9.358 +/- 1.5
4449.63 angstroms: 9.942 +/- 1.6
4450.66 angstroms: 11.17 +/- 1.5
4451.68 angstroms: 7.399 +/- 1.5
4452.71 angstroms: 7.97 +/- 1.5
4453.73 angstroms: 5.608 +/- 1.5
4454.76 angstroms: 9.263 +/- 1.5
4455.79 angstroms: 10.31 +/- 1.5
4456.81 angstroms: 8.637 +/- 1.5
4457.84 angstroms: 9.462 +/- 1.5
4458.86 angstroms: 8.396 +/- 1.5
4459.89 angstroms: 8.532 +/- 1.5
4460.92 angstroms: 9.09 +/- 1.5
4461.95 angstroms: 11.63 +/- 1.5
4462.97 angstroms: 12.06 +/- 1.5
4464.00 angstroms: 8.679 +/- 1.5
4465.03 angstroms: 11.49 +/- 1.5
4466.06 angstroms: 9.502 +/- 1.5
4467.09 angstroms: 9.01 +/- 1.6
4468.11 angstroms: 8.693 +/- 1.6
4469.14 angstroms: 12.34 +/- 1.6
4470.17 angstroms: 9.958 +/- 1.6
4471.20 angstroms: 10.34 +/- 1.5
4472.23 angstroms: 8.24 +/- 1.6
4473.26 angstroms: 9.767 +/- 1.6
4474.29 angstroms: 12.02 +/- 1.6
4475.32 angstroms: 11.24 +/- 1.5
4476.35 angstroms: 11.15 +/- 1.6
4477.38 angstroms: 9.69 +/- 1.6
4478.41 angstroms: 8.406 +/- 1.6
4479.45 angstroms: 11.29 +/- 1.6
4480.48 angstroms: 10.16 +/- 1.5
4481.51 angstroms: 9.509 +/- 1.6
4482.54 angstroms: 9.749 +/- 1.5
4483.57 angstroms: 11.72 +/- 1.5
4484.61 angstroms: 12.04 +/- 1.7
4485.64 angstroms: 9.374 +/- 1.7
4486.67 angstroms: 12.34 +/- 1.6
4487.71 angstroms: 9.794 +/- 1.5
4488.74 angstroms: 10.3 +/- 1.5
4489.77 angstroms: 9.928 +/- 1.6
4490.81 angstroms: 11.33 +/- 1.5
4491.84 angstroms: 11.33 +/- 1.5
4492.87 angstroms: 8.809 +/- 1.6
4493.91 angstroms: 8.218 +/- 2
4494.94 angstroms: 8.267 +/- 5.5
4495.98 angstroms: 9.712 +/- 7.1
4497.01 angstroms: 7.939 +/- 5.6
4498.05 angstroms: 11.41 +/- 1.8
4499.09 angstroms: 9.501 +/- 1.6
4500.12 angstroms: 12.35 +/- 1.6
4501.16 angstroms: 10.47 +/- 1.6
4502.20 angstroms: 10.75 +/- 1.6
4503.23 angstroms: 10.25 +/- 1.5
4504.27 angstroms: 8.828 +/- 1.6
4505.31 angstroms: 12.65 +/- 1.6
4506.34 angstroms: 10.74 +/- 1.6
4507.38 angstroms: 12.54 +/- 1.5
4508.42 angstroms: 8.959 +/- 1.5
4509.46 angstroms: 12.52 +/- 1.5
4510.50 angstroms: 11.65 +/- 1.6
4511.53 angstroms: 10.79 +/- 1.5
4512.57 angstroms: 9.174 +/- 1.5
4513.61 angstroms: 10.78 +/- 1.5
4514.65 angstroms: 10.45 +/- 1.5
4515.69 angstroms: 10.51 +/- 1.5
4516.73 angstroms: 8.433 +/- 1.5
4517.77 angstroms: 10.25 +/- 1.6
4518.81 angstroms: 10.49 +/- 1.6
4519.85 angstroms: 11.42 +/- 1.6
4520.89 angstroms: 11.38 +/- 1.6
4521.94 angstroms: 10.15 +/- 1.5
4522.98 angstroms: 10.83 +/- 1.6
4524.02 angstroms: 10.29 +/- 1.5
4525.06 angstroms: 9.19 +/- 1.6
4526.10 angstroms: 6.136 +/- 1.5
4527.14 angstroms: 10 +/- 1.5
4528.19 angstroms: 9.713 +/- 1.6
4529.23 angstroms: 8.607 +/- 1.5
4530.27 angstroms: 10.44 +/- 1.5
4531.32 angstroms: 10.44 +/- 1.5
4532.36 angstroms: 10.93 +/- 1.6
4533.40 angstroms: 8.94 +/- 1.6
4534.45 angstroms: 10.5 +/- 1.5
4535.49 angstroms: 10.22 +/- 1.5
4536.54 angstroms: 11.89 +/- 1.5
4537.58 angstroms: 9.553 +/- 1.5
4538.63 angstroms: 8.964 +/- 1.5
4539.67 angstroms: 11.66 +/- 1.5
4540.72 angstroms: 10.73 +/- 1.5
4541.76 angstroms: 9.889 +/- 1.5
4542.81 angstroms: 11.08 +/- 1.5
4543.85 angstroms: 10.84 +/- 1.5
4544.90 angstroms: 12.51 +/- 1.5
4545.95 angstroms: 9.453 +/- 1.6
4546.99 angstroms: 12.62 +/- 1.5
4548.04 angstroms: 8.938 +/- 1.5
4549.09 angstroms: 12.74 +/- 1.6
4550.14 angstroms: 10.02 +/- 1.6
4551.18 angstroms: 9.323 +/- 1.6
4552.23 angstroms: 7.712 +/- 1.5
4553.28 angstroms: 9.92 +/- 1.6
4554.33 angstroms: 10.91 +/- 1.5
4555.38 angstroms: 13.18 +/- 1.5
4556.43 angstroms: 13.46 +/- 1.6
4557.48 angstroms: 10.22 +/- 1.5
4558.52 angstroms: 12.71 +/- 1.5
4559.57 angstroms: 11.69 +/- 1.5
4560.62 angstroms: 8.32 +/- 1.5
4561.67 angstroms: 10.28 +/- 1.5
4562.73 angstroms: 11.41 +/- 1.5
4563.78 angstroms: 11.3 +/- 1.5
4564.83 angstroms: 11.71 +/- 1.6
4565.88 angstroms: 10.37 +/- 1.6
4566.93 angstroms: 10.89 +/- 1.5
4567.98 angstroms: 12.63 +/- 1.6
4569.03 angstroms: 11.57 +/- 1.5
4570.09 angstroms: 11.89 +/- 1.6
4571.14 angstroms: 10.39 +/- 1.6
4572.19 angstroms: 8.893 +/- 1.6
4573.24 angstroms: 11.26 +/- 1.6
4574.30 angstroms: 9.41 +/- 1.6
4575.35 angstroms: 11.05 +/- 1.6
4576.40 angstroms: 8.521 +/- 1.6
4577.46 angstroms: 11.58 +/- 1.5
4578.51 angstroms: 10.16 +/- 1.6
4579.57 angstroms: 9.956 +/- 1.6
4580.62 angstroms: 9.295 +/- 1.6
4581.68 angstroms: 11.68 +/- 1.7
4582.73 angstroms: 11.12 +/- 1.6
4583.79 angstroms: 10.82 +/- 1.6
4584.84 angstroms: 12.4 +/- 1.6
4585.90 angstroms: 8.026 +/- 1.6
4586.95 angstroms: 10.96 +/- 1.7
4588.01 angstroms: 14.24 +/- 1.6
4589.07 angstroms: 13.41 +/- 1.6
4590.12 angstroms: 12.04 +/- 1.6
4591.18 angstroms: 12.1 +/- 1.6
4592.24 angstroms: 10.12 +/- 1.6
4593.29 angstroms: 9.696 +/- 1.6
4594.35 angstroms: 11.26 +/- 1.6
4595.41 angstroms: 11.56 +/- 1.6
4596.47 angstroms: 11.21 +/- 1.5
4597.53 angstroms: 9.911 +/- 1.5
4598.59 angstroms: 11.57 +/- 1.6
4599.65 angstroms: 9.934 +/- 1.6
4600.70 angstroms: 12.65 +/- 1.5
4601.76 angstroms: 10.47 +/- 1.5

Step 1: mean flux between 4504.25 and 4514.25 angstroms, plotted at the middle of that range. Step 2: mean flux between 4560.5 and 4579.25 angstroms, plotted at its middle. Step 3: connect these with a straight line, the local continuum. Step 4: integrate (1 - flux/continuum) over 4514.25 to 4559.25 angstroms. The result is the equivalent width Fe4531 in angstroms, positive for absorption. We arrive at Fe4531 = 1.7 angstroms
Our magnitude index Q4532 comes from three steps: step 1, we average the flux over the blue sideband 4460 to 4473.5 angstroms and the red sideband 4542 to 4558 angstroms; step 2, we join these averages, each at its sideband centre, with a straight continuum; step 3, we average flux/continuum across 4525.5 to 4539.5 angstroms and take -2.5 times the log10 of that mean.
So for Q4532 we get 0.10 mag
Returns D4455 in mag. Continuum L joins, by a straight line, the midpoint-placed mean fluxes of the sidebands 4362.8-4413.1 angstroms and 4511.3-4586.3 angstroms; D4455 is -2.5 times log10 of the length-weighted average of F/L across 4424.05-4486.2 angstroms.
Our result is -0.04 mag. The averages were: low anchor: 8.73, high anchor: 10.5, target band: 9.84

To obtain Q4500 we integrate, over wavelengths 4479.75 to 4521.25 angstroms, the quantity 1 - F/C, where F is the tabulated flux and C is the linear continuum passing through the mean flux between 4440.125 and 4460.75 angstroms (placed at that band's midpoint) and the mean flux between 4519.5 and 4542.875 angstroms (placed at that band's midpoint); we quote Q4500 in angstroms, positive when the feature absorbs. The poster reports -2.8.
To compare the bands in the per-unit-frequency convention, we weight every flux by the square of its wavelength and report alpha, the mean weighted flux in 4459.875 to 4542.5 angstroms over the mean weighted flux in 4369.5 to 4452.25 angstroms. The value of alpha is 1.2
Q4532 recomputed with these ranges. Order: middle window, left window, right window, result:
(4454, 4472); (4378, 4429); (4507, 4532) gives -0.036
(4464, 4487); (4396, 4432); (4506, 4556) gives -0.044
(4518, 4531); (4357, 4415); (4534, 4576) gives 0.057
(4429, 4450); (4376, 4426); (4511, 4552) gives -0.106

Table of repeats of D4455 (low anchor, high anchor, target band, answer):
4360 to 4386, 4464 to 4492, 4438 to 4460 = 0.06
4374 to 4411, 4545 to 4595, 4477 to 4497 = -0.04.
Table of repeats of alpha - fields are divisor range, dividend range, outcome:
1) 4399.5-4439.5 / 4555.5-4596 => 1.26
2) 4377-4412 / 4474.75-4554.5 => 1.32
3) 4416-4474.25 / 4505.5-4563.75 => 1.13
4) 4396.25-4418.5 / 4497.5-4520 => 1.23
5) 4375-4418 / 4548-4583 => 1.37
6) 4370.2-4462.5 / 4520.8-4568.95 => 1.23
